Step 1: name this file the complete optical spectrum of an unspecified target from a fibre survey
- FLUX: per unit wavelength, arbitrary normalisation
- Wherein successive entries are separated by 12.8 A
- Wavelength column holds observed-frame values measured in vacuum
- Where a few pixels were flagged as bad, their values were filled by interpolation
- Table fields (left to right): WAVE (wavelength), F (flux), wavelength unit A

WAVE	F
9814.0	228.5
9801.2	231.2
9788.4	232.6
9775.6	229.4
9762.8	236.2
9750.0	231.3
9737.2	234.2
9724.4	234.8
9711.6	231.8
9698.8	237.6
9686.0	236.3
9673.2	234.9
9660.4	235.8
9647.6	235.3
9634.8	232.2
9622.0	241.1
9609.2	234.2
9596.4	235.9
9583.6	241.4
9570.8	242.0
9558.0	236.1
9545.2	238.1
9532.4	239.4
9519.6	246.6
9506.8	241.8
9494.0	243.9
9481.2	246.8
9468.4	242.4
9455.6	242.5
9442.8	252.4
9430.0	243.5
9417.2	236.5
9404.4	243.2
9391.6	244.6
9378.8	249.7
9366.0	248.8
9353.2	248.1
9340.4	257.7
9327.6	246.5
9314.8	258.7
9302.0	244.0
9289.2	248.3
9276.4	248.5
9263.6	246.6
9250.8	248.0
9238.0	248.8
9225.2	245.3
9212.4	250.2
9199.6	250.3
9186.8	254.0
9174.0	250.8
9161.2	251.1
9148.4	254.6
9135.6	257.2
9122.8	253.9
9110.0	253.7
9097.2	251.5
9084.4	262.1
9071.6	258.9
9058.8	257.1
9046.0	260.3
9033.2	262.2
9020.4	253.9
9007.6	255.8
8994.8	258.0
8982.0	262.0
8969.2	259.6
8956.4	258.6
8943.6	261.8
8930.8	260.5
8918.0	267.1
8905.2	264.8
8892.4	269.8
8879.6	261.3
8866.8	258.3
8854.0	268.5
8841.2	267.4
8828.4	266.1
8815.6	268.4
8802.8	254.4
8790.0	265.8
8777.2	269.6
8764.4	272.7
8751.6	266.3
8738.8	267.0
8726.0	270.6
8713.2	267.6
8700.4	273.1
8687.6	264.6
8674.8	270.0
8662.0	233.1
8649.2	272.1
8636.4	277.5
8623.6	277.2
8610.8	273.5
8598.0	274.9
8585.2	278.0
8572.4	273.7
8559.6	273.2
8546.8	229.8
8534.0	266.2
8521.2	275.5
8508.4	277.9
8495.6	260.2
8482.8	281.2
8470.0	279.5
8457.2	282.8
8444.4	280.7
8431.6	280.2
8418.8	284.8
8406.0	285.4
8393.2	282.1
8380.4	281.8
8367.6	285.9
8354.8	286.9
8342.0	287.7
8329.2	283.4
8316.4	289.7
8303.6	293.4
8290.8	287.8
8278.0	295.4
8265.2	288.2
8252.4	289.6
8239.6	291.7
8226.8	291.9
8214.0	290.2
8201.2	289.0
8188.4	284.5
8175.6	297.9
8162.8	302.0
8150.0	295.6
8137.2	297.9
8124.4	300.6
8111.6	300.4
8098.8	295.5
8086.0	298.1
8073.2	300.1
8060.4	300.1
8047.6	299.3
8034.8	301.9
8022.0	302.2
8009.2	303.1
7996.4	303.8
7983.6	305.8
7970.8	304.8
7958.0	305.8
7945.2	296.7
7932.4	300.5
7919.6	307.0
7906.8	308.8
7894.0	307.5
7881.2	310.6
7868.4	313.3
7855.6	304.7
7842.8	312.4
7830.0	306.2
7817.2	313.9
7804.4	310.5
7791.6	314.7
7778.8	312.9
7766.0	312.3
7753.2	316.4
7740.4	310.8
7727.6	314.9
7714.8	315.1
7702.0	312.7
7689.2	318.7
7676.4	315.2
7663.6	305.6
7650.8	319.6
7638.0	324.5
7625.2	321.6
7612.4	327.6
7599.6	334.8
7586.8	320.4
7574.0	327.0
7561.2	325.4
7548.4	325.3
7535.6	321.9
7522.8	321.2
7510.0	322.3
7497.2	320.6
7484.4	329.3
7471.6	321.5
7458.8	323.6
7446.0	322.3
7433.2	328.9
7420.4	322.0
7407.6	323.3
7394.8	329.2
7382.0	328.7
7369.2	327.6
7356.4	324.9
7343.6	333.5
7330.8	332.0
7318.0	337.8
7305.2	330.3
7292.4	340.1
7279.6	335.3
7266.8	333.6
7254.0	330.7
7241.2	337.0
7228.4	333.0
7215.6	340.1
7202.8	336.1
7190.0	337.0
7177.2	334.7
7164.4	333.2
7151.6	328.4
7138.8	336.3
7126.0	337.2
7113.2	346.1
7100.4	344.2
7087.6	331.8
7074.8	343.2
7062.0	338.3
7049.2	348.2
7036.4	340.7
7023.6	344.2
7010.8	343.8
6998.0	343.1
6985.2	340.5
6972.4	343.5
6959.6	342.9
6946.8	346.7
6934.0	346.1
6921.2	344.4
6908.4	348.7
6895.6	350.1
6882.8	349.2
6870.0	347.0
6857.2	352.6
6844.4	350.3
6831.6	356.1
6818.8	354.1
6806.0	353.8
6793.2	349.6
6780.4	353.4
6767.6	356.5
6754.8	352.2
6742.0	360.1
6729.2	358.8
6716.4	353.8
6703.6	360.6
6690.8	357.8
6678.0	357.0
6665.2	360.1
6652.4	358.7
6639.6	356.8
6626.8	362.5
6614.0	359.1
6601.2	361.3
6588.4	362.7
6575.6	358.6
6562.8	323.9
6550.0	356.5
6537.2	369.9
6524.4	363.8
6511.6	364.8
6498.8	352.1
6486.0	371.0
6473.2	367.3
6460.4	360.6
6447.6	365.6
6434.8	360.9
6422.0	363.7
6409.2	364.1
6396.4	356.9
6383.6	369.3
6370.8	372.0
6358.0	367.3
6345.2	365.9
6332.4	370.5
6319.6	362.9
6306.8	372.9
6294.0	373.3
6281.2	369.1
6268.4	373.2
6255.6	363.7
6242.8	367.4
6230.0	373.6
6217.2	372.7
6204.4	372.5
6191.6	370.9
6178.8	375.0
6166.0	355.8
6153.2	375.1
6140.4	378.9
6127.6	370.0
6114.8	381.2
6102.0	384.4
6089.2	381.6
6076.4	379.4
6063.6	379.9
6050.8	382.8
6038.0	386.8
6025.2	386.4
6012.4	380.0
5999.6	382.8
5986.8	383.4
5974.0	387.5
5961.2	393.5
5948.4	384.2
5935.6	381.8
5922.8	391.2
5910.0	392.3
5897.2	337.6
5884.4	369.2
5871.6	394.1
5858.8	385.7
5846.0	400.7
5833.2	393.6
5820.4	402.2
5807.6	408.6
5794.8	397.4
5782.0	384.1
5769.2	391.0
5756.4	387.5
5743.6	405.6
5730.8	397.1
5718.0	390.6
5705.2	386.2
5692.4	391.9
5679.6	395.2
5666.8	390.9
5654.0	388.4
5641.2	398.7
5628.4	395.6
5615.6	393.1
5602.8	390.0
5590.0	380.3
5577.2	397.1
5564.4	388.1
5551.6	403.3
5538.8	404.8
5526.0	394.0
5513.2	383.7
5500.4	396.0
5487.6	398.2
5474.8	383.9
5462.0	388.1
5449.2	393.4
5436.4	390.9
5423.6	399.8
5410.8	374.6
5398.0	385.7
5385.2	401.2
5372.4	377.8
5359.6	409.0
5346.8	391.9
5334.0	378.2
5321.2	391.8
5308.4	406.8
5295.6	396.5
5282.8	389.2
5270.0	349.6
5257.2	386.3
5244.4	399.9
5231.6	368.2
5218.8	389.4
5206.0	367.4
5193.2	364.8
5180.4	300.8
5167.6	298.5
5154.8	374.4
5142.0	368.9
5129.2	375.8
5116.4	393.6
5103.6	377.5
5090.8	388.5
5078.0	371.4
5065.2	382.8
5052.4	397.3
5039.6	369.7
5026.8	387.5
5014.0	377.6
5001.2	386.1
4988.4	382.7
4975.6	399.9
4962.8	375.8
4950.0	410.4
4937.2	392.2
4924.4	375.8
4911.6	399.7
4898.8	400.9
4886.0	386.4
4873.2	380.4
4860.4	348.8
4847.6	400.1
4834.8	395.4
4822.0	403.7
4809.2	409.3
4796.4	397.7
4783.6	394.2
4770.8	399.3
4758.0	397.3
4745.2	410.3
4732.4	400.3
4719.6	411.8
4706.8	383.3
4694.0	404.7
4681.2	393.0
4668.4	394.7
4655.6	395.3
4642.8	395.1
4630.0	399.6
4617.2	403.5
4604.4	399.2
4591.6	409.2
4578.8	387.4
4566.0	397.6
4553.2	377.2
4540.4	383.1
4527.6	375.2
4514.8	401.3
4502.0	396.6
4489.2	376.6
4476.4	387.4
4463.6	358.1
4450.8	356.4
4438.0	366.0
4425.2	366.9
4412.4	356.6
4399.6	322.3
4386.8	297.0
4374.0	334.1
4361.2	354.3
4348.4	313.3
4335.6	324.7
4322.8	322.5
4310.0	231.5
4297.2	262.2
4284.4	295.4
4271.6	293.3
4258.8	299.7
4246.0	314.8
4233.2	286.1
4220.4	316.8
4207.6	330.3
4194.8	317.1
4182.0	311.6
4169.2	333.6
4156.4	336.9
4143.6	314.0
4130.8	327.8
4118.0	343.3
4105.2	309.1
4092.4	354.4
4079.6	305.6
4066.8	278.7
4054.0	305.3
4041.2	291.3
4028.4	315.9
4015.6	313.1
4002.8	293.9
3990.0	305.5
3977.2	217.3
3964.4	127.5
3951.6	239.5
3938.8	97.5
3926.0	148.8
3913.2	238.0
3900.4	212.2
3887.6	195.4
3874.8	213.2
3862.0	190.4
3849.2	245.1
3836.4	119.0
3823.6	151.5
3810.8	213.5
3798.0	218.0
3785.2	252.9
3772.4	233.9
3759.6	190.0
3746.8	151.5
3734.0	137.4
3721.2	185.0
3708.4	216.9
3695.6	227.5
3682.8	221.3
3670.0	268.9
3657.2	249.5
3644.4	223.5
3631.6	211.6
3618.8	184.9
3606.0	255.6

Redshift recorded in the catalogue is 0.000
